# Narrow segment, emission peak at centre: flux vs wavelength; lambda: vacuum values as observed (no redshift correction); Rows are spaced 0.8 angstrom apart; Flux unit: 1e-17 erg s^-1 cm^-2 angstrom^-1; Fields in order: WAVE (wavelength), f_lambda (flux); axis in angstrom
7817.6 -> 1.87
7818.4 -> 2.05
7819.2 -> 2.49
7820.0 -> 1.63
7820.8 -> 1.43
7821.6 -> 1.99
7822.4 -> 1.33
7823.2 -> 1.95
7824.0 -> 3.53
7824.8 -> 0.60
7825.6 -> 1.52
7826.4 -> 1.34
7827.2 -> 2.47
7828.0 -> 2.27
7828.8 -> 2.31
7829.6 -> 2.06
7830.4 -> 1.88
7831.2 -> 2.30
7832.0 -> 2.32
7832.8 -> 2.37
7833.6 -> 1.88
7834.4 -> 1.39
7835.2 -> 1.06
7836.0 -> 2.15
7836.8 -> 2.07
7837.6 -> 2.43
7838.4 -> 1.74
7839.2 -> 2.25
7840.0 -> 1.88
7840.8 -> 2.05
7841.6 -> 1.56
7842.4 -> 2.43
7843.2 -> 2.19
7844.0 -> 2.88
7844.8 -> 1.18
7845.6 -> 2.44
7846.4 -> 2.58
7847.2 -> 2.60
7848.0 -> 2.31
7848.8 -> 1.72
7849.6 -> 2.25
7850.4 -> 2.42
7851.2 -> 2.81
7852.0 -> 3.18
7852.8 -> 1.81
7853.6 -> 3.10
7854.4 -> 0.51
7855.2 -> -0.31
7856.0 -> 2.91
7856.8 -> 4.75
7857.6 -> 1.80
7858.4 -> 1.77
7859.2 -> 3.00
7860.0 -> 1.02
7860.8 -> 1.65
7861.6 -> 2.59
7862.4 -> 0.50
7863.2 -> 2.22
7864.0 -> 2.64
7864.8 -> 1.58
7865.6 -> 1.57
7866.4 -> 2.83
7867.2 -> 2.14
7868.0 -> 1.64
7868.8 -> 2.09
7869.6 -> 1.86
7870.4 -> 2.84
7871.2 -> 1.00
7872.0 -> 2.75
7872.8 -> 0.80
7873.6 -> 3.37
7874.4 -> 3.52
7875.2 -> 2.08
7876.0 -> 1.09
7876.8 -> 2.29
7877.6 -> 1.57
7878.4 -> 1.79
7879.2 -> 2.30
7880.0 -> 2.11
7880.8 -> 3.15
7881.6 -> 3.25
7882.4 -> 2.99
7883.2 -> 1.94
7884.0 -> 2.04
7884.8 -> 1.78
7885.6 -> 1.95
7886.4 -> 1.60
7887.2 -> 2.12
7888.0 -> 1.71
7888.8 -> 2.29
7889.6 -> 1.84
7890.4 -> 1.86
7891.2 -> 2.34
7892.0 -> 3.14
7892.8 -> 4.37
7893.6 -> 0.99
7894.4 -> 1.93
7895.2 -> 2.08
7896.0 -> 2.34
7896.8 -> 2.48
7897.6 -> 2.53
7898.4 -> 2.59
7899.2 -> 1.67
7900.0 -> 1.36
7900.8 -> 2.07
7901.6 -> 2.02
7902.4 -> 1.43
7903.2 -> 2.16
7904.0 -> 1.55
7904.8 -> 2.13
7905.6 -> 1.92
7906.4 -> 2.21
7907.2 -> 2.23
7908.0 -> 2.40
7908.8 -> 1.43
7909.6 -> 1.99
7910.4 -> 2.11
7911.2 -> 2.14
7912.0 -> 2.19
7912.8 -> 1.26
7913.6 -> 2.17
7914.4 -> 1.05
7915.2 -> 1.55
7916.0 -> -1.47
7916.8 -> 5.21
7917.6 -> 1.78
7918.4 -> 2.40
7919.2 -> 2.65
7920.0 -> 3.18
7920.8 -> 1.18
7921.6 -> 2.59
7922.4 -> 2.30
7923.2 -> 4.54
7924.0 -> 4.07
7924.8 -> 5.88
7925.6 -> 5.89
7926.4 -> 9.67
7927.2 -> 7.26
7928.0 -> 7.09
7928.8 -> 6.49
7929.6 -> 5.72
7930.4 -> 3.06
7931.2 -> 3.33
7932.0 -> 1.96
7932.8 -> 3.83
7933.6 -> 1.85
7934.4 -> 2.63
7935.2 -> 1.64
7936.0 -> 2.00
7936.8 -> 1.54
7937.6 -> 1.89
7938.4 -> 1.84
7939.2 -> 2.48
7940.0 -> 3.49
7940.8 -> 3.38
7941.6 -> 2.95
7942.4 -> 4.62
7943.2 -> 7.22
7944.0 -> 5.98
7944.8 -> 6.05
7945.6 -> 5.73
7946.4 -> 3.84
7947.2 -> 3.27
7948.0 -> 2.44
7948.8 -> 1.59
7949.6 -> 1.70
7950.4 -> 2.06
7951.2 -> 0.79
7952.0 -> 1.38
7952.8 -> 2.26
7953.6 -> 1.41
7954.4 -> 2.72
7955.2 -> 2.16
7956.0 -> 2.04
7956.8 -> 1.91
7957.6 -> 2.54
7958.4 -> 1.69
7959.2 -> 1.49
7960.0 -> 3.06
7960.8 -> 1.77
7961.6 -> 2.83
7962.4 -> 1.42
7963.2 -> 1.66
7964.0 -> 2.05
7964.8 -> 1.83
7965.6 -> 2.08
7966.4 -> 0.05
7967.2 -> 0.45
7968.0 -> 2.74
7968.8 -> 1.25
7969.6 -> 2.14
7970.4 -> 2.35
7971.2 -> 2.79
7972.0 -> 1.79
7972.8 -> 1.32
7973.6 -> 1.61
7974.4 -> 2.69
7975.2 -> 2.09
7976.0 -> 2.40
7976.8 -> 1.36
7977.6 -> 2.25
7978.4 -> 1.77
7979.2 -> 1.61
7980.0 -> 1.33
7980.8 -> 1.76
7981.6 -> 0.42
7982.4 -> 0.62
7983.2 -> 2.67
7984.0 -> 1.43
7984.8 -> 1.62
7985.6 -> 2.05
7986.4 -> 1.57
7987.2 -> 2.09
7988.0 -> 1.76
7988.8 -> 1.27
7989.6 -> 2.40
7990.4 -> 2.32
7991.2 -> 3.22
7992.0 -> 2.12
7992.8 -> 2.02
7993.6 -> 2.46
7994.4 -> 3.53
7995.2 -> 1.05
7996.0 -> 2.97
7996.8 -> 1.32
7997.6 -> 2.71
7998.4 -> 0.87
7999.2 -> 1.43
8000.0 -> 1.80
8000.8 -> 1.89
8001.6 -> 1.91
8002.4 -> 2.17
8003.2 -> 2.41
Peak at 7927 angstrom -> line [S II] 6716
